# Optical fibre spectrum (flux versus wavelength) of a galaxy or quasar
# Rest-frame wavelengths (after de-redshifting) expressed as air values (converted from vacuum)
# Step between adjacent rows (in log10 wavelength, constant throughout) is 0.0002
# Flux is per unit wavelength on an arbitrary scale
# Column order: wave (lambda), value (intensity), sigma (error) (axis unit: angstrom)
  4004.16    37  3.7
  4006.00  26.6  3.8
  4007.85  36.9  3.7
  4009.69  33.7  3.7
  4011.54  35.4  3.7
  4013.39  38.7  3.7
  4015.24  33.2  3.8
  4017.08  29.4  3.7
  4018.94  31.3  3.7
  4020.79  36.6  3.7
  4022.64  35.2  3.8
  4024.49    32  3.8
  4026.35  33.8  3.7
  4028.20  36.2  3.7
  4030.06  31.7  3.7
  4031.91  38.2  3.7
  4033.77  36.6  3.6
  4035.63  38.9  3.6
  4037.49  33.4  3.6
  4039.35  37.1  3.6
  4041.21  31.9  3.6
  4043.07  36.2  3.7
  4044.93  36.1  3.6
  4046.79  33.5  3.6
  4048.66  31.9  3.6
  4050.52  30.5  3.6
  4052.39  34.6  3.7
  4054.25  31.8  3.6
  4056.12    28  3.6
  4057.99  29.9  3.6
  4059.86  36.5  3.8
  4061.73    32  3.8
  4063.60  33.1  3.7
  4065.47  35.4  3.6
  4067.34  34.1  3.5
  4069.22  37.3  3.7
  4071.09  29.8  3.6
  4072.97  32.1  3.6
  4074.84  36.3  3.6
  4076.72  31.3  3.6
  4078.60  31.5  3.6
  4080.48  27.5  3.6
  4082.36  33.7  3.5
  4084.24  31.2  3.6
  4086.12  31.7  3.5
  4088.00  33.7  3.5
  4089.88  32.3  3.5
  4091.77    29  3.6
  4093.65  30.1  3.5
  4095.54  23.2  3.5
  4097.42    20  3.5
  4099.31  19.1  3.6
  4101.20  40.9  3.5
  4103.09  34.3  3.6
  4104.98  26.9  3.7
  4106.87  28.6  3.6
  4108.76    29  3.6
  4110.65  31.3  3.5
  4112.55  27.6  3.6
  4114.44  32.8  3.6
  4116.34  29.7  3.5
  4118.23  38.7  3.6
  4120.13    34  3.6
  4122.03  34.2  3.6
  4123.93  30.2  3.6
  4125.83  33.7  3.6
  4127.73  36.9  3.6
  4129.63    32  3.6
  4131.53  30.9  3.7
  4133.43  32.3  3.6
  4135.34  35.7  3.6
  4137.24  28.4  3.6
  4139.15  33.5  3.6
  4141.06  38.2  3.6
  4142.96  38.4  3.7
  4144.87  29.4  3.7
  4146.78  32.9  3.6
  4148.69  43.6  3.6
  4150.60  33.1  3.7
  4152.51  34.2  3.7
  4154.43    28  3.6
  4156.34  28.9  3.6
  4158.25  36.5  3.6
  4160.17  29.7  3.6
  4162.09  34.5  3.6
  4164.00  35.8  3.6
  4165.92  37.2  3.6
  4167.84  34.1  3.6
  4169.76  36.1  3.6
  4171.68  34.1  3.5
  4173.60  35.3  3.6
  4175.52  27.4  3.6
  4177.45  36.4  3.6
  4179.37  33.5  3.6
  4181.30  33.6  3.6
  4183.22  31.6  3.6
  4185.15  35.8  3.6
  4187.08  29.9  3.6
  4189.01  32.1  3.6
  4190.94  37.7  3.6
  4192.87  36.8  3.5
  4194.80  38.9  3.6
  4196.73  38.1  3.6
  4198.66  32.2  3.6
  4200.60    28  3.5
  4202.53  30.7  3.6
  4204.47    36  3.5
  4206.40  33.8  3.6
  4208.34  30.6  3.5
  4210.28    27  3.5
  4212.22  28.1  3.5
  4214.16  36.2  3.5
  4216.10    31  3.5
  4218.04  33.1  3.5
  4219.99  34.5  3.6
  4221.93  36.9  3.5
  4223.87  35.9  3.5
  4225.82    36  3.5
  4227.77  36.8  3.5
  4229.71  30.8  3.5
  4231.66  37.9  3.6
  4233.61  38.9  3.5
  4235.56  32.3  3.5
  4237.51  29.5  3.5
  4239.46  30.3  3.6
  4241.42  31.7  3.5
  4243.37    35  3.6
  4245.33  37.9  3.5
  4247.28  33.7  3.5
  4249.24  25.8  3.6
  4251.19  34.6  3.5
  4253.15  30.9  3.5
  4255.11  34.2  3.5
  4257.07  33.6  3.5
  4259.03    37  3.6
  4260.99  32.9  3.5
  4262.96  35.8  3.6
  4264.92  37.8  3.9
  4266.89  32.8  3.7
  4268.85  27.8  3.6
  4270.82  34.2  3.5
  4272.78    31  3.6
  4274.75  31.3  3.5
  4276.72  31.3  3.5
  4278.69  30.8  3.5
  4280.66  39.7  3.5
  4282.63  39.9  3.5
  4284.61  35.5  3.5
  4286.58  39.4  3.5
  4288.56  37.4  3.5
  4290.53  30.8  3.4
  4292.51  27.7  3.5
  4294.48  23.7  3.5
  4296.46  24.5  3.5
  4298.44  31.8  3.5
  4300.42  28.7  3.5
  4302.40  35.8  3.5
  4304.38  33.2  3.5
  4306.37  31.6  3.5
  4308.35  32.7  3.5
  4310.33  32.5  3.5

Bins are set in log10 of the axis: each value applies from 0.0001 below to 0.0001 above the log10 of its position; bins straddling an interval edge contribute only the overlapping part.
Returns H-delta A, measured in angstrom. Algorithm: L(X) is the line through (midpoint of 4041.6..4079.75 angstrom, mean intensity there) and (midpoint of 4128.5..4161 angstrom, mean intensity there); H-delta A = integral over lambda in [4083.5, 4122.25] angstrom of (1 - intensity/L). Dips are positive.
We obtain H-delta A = 3.3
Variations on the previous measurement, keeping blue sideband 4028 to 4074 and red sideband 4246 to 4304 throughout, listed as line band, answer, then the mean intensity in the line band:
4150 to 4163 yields 0.49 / 32.1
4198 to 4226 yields 0.44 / 32.6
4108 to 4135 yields 0.83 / 32.5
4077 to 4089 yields 0.77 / 31.5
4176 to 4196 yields -0.77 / 34.5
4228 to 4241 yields -0.17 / 33.4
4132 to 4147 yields -0.05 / 33.5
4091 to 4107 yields 2.69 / 28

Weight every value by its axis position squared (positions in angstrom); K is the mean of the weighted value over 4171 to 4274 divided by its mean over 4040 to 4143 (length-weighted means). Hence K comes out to 1.1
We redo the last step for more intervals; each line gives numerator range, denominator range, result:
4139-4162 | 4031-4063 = 1.05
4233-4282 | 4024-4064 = 1.09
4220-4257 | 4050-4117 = 1.18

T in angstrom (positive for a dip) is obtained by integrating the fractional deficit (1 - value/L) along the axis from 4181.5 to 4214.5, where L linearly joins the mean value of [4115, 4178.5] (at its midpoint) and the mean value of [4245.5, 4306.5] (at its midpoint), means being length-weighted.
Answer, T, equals 0.3 angstrom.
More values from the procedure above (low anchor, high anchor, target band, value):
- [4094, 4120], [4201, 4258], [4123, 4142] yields -1.8 angstrom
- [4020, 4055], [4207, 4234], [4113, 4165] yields 0.9 angstrom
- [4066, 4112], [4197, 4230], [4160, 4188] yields -1.4 angstrom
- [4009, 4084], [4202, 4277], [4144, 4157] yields 0.2 angstrom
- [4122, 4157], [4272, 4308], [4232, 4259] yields -0.4 angstrom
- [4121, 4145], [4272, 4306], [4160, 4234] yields -1.9 angstrom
